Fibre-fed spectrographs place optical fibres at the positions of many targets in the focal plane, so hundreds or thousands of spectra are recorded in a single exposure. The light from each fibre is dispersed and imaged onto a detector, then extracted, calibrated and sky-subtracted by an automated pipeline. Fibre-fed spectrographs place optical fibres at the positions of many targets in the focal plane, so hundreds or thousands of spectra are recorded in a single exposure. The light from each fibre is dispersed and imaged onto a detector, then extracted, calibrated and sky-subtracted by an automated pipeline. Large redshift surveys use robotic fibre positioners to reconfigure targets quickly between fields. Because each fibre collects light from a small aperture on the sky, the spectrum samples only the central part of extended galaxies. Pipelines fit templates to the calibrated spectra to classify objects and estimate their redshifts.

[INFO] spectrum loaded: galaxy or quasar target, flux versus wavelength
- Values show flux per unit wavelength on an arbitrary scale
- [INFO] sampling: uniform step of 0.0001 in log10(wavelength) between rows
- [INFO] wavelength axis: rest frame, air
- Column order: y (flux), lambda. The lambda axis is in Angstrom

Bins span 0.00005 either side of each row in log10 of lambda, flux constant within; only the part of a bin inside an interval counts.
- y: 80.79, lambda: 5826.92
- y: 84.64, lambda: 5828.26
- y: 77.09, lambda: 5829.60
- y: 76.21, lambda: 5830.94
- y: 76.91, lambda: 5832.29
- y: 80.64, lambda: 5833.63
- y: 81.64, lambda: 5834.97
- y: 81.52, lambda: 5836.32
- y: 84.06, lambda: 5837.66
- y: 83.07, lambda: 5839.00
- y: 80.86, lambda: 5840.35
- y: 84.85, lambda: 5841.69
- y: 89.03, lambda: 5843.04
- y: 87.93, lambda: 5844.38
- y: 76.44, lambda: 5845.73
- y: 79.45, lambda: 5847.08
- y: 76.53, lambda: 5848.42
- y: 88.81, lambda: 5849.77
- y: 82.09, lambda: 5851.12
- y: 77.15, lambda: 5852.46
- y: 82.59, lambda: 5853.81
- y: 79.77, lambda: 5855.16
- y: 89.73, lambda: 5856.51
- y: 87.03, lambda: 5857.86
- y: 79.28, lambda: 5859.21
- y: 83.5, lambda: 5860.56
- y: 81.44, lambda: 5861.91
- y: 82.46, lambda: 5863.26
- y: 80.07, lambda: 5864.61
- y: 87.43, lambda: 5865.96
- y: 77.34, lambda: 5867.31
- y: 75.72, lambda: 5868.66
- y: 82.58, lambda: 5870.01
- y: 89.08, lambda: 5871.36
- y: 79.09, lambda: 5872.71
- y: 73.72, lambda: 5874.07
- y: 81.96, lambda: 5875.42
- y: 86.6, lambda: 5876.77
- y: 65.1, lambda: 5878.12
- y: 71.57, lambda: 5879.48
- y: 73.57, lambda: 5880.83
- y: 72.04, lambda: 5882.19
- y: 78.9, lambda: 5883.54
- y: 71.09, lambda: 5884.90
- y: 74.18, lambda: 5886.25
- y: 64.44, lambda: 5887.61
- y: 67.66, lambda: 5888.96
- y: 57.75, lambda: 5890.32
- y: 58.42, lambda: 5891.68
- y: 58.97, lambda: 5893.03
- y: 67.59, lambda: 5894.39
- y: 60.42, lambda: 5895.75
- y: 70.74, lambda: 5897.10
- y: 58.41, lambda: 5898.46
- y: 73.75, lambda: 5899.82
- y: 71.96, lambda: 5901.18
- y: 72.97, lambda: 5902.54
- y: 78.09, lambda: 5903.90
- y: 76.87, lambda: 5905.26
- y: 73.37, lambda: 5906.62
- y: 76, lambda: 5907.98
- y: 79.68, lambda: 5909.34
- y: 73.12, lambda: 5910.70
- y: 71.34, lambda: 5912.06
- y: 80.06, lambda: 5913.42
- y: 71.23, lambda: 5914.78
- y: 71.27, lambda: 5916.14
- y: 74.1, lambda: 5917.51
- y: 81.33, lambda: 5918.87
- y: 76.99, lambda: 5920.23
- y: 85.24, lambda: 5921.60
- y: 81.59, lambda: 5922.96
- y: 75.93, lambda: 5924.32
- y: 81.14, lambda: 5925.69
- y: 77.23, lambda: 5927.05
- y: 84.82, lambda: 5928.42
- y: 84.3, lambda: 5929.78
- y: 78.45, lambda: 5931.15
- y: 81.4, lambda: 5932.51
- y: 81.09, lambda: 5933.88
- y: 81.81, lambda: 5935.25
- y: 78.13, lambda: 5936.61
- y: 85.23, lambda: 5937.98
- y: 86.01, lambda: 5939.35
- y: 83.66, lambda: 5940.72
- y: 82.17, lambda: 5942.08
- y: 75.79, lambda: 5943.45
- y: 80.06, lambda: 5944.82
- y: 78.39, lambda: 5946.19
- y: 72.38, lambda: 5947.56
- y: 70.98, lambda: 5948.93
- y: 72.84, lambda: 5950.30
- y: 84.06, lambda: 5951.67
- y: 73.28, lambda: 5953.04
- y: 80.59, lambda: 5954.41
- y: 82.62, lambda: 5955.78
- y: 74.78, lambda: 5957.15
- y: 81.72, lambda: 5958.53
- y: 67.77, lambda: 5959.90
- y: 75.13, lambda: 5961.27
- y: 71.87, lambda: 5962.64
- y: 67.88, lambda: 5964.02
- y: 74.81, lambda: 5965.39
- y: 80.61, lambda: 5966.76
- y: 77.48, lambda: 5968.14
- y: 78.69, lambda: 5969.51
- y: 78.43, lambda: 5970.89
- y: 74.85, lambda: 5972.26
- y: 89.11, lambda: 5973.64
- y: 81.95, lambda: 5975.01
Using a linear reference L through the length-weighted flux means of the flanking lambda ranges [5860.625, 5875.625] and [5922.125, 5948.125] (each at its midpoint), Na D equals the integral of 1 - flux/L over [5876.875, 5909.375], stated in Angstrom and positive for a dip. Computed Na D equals 4.4 Angstrom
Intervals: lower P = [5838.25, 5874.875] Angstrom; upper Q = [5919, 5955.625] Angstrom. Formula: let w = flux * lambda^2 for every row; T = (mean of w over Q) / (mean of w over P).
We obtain 1.00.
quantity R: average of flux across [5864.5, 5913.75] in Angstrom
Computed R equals 73.2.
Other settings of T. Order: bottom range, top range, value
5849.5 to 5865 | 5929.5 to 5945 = 1.01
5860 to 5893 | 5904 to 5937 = 1.05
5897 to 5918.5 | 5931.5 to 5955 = 1.09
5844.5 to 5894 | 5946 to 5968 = 1.01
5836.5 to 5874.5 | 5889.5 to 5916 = 0.87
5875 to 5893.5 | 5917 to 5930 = 1.16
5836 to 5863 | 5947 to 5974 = 0.96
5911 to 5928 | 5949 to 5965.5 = 0.99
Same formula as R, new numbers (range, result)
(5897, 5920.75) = 74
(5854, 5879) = 81.2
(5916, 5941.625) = 80.7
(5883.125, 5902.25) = 66.7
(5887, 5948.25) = 75.2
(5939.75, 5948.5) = 78.8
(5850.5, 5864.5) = 82.4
